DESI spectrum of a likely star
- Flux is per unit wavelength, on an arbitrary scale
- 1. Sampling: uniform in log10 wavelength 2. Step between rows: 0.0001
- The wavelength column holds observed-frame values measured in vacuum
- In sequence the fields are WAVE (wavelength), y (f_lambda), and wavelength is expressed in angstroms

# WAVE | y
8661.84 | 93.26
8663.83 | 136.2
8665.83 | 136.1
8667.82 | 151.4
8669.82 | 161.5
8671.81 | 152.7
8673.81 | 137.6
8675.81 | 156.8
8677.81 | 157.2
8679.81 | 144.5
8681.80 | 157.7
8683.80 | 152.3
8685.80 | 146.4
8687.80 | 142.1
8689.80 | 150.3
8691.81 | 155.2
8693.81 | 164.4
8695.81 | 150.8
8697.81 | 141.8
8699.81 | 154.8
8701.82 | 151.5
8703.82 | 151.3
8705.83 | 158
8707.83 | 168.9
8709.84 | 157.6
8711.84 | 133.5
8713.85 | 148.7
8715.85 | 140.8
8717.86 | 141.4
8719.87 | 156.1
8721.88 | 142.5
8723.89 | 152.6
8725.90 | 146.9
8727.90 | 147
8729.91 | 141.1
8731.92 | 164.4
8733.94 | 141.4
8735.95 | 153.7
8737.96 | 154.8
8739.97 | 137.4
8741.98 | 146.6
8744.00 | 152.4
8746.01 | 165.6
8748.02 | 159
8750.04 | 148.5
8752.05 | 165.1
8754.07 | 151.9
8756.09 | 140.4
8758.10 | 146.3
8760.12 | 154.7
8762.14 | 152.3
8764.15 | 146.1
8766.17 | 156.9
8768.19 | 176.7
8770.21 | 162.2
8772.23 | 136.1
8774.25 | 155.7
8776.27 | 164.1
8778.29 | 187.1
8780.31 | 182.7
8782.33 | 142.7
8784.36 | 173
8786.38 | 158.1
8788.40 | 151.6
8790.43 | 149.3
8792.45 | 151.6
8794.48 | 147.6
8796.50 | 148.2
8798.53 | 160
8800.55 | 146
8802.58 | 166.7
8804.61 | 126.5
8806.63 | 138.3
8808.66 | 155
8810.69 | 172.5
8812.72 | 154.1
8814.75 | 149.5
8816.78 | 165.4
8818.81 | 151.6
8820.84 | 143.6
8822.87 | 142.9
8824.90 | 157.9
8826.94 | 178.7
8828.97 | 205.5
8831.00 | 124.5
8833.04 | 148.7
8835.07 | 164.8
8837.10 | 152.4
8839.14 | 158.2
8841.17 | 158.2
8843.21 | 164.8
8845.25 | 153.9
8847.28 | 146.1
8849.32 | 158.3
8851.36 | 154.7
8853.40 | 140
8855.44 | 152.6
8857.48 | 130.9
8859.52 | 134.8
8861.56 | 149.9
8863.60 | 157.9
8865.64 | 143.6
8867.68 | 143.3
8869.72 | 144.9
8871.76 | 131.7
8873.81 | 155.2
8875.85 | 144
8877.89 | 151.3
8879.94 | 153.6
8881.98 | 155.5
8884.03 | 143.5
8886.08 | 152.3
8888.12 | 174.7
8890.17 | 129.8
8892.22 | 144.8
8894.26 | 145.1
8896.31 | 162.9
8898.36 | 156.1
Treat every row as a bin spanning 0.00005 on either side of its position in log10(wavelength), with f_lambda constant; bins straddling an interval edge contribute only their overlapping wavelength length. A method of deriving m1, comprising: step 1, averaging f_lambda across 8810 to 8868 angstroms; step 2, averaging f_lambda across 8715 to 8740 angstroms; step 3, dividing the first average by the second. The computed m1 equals 1.04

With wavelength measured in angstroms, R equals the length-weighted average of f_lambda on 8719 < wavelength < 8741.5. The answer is 149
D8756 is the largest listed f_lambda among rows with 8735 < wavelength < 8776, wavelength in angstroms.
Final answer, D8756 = 176.7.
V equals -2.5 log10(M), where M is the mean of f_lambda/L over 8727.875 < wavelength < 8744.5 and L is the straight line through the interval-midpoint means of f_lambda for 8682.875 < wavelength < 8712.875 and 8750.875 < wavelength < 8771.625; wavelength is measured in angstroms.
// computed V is 0.04 mag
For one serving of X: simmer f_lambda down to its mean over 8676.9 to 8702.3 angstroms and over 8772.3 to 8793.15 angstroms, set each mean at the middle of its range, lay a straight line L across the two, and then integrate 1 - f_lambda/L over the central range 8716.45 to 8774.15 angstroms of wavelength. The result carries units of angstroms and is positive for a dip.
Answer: 2.0 angstroms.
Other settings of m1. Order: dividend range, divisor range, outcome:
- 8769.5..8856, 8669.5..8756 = 1.03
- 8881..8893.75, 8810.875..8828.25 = 0.95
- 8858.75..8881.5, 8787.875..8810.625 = 0.98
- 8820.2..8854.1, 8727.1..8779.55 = 1.01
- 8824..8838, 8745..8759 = 1.05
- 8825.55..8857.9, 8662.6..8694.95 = 1.04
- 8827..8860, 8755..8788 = 0.97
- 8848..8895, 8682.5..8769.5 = 0.97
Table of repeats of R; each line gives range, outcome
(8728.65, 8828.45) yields 155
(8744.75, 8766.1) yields 153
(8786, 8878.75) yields 152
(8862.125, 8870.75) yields 148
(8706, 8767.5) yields 151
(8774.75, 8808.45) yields 156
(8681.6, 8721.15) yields 151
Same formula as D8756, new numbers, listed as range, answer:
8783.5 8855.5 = 205.5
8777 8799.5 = 187.1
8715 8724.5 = 156.1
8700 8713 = 168.9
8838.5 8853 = 164.8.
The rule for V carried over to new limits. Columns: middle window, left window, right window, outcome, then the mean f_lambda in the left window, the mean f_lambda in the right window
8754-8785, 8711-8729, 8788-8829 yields -0.05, 146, 154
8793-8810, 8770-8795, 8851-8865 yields 0.04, 159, 145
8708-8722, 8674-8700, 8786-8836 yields 0.03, 151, 154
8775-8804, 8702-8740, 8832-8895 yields -0.06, 150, 150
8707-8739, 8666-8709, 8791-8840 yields 0.03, 152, 155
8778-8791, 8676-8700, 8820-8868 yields -0.07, 152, 153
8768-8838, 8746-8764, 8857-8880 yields -0.05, 153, 145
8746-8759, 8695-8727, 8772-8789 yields 0.03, 150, 163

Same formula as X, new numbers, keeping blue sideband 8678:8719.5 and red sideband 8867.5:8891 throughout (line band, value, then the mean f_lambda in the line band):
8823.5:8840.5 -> -1.3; 161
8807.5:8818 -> -0.7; 159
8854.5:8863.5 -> 0.3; 144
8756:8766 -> 0.0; 150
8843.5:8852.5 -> -0.3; 154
